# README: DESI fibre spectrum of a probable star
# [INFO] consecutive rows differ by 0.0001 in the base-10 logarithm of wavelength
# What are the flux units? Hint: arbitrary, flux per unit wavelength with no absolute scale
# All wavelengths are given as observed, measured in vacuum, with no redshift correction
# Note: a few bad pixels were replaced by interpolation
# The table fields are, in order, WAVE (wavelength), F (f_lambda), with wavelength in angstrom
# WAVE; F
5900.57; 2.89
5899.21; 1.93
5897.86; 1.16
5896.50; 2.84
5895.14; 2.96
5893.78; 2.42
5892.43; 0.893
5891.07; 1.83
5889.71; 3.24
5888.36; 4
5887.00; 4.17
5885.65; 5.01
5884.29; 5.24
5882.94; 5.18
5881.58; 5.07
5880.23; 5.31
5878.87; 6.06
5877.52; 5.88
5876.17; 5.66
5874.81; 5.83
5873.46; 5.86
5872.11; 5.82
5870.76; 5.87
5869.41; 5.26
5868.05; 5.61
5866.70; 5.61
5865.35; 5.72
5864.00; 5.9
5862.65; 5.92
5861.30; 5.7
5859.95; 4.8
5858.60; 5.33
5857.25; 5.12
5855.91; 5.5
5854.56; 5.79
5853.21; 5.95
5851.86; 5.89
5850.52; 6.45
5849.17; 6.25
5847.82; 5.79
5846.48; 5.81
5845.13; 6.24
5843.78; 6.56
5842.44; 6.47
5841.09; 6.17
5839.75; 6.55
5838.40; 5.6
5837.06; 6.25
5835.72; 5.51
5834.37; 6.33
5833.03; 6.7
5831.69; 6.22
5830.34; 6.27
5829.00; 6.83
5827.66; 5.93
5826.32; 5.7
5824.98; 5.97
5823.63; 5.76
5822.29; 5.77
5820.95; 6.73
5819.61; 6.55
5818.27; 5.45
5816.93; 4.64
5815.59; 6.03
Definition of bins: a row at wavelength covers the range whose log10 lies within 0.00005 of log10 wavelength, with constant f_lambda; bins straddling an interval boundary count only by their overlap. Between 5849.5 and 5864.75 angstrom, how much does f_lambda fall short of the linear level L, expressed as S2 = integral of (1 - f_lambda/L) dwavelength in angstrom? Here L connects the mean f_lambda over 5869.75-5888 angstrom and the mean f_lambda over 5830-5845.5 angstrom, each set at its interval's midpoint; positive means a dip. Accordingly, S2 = 0.5 angstrom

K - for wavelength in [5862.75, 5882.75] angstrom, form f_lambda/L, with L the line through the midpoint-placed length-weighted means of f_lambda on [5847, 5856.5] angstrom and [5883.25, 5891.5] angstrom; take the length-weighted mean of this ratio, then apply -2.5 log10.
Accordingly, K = -0.18 mag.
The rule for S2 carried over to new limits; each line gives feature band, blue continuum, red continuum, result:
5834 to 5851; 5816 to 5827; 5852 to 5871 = -1.3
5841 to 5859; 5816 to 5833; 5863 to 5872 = -0.4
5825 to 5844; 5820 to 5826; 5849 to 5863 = -0.9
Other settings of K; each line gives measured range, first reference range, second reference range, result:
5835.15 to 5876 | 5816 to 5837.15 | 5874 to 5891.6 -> -0.08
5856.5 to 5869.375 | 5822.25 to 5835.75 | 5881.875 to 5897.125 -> -0.19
